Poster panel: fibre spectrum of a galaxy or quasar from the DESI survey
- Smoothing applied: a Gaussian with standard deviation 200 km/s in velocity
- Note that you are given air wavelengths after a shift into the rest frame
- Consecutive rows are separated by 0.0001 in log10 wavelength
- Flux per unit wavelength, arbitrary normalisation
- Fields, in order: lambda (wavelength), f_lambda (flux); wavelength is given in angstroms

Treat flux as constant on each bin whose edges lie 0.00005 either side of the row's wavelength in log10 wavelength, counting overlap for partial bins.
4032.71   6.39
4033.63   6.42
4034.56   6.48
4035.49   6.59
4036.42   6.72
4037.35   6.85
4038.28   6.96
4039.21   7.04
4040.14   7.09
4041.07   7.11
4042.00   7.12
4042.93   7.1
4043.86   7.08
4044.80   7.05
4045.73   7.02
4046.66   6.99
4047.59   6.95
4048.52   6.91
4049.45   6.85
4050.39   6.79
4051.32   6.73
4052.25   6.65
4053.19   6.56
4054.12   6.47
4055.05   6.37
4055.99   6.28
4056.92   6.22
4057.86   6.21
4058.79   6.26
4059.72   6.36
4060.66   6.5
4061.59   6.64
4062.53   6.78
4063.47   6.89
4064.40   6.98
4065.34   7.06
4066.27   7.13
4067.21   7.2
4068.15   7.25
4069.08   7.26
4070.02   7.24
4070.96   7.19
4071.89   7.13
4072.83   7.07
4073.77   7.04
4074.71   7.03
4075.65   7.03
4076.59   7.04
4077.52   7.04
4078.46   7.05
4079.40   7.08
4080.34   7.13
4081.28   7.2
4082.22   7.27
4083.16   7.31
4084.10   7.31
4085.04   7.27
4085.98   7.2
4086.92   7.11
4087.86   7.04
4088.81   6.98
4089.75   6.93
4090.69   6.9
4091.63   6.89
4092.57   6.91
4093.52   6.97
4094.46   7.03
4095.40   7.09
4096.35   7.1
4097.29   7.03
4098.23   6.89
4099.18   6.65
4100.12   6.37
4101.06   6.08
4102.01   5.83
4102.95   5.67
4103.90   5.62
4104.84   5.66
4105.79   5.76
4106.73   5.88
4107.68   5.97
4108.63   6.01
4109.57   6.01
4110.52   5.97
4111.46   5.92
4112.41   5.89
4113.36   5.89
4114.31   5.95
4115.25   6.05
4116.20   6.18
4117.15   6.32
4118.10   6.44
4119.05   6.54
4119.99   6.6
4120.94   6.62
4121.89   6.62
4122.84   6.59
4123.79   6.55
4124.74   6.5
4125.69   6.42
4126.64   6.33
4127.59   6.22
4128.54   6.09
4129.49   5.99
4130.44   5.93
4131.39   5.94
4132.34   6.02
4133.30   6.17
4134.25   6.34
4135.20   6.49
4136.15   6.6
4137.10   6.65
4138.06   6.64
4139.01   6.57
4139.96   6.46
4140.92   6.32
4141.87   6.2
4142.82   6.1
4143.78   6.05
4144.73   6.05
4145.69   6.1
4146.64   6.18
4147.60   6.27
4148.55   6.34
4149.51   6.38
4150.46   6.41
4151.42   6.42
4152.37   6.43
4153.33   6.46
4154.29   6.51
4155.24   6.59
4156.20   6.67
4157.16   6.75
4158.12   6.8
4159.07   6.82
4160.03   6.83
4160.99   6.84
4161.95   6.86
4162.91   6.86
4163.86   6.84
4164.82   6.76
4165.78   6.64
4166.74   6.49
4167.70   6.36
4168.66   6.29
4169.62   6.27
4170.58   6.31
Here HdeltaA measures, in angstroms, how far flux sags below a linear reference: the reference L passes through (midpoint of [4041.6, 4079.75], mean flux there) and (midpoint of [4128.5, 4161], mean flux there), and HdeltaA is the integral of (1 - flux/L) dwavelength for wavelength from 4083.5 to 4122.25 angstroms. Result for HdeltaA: 0.9 angstroms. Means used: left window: 6.87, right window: 6.38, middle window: 6.47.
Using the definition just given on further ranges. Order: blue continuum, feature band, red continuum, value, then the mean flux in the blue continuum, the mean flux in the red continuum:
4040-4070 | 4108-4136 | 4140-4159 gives 1.2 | 6.81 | 6.38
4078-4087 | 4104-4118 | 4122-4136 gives 1.4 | 7.2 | 6.27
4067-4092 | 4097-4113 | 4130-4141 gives 1.7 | 7.12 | 6.34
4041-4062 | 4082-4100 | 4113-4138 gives -1.5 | 6.7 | 6.32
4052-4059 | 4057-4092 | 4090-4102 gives -2.3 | 6.37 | 6.79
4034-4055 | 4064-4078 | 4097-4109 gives -1.3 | 6.86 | 6.09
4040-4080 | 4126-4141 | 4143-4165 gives 0.7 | 6.88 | 6.52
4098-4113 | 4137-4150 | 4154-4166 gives 0.5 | 5.99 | 6.76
